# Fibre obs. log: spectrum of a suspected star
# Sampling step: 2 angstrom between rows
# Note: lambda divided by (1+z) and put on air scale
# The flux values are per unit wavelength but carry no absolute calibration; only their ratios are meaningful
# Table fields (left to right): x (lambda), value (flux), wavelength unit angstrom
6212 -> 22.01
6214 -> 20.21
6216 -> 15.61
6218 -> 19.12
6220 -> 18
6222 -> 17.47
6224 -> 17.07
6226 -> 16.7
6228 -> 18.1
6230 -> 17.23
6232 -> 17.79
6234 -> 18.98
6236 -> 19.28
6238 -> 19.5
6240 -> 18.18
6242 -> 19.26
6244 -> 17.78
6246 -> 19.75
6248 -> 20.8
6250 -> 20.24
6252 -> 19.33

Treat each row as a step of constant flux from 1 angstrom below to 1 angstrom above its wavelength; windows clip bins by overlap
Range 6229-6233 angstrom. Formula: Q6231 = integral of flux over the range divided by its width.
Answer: 17.5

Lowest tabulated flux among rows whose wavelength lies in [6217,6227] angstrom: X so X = 16.7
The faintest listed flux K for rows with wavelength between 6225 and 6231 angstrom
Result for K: 16.7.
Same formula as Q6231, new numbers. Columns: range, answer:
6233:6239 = 19.3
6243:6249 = 19.4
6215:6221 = 17.6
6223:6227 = 16.9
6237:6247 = 18.9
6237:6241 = 18.8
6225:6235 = 17.8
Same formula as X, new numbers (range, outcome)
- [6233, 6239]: 18.98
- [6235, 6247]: 17.78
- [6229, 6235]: 17.23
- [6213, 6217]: 15.61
